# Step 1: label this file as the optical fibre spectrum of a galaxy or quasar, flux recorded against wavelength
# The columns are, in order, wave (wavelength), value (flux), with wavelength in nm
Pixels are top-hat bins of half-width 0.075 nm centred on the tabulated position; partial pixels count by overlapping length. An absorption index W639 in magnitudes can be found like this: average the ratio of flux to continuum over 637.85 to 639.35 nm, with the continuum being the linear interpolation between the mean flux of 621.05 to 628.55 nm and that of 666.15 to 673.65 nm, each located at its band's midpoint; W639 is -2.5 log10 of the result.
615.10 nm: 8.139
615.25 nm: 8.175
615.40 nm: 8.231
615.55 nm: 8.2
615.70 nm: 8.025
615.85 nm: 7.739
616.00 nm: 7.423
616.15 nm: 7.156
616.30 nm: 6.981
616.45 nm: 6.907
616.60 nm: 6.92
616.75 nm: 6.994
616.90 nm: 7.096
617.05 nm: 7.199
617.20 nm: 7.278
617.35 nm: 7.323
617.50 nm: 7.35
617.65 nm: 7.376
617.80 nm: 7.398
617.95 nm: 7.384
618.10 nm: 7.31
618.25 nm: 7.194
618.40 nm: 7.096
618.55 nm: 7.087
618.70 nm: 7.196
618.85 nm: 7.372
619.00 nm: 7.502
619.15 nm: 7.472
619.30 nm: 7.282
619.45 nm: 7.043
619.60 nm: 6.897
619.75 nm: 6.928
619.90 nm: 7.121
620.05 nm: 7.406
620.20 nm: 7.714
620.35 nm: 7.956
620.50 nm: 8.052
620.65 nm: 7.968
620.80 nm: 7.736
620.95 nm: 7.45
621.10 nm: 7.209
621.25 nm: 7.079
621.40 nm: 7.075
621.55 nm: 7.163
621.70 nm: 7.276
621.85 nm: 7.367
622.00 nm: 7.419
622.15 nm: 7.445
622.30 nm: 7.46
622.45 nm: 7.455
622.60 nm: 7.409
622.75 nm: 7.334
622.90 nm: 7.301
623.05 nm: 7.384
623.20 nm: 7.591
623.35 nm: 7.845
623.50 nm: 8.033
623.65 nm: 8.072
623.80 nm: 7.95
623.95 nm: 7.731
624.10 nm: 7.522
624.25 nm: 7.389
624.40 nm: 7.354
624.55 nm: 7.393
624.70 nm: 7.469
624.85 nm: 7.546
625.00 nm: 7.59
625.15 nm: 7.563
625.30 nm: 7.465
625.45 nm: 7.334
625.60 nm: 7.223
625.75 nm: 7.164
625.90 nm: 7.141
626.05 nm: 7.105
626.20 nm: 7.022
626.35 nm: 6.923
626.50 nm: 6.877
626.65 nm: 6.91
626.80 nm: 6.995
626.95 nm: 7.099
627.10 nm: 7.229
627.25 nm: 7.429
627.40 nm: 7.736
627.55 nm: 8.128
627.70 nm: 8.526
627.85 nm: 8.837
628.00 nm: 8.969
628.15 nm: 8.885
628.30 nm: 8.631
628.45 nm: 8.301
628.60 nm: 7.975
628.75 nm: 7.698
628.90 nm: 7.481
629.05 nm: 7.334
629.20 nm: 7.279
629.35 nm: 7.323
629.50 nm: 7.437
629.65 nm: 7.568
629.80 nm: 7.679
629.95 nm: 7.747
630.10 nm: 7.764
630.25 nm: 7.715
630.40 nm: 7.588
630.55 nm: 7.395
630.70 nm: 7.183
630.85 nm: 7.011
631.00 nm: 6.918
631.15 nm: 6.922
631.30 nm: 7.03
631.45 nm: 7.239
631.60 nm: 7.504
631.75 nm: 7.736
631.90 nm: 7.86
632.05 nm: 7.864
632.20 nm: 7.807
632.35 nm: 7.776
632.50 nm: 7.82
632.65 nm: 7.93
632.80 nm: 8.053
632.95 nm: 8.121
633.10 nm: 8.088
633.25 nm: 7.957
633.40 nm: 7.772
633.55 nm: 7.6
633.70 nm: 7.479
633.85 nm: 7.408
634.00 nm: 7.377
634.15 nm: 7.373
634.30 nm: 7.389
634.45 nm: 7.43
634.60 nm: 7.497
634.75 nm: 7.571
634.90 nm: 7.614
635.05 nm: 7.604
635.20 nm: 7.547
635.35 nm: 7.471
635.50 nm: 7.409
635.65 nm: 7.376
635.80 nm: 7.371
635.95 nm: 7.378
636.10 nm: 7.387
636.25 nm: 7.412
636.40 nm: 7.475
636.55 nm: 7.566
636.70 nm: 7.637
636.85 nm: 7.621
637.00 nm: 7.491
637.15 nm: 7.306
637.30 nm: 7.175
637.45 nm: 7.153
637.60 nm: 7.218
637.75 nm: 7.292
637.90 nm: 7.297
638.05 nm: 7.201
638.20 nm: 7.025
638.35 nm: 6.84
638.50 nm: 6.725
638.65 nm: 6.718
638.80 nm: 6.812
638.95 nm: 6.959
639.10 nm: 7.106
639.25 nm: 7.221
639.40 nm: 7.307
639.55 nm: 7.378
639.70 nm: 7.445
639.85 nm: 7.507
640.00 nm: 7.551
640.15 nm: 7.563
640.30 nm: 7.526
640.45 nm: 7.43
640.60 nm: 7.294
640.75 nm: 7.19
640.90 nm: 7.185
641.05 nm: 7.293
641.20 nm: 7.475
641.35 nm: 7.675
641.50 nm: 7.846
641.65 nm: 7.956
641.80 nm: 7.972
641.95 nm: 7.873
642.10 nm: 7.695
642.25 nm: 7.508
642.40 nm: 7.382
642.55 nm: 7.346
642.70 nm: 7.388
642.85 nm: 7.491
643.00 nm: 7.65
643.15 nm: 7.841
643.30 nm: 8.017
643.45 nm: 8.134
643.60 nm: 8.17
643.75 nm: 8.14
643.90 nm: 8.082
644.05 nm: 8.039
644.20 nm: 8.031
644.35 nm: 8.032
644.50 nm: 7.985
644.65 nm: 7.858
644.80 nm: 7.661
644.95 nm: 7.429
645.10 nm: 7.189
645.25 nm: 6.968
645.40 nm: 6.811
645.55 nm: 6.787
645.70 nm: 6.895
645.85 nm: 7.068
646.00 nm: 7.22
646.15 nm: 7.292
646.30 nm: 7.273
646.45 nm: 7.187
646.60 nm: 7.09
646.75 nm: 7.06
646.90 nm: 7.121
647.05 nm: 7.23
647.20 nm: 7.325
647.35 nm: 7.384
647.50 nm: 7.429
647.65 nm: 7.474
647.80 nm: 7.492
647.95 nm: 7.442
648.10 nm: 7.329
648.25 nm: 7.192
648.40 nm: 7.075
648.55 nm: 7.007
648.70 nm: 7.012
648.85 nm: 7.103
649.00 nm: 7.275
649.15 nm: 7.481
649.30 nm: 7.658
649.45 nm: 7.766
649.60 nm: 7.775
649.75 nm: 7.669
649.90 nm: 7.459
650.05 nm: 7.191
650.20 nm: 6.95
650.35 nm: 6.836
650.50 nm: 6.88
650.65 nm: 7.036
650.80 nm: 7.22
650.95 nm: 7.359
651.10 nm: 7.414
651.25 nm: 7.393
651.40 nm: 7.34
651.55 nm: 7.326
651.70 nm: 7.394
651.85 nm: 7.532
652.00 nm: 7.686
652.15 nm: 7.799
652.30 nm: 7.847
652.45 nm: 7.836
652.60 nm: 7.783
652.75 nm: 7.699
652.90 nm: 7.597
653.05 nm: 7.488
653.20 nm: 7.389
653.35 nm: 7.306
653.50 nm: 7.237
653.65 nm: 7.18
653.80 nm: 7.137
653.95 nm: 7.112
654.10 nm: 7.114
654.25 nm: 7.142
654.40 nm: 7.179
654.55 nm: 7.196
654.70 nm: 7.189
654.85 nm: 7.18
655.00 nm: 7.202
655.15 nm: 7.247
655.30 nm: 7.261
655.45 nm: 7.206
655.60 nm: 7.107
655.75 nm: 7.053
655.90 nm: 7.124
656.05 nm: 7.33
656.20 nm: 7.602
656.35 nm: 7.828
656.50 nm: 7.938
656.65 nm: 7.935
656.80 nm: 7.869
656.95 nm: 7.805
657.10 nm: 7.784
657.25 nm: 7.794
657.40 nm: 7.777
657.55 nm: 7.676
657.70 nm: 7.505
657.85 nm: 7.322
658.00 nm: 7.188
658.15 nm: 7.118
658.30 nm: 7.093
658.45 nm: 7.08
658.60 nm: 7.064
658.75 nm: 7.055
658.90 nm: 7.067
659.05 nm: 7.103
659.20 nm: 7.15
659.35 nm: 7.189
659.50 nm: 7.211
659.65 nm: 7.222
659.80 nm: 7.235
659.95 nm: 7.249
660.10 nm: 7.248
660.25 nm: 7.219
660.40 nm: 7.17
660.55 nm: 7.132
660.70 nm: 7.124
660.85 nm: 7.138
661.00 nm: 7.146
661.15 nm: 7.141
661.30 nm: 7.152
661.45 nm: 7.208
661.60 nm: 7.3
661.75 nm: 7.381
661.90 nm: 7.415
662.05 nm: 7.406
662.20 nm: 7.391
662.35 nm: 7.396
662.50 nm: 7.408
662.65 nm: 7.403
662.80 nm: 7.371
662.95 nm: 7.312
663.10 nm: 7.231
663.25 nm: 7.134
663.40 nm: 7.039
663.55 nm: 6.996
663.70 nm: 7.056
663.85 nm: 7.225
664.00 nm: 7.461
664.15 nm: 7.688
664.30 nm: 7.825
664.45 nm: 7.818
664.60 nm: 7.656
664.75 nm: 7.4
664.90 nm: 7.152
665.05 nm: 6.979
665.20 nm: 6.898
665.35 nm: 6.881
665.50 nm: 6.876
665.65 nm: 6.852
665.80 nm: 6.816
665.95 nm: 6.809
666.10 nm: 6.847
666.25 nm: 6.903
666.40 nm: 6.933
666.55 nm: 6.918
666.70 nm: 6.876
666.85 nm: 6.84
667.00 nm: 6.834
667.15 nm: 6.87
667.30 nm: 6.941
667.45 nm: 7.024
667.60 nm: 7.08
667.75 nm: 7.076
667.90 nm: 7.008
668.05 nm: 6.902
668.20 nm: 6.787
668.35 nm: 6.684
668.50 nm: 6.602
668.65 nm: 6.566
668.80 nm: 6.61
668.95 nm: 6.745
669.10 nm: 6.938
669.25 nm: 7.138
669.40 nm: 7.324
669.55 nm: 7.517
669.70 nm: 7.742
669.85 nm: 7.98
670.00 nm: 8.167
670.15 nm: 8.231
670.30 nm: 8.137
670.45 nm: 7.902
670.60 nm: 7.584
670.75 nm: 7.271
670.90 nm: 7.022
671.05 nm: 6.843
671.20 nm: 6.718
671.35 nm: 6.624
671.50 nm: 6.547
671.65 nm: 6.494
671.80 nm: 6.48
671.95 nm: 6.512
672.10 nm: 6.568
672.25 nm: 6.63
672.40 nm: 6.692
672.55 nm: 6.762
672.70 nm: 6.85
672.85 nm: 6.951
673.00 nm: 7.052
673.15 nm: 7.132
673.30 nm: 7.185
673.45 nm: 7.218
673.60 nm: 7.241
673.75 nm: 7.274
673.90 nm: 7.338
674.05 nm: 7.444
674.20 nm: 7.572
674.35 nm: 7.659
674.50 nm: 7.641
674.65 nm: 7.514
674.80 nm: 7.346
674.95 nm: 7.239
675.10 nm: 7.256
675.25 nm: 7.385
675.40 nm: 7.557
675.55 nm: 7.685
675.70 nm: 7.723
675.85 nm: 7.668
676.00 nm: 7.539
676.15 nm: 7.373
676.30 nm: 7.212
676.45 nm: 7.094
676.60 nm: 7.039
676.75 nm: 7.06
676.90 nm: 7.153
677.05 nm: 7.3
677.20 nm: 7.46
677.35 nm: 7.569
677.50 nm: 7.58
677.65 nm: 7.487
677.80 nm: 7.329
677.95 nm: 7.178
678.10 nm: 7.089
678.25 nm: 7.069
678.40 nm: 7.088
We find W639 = 0.06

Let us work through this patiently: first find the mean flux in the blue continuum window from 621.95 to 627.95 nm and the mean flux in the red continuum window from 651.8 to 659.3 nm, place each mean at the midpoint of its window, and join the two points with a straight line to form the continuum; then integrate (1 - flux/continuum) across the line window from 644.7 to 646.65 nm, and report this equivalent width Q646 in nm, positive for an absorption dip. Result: 0.07 nm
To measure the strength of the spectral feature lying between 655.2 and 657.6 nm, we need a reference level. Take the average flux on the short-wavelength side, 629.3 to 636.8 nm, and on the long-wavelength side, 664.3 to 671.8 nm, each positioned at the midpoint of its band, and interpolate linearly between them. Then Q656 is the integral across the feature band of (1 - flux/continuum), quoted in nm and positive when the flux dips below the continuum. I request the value -0.11 nm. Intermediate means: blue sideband 7.54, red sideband 7.09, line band 7.56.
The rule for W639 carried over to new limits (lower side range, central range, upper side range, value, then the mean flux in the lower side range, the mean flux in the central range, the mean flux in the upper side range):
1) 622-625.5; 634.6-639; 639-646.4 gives 0.03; 7.55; 7.3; 7.53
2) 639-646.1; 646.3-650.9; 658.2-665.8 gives 0.03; 7.54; 7.27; 7.22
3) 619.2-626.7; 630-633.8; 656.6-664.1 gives -0.03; 7.4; 7.6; 7.3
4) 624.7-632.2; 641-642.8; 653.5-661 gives -0.03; 7.55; 7.62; 7.3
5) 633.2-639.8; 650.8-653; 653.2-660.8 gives -0.04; 7.35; 7.56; 7.31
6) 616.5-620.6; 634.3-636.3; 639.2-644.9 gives 0.01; 7.3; 7.46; 7.66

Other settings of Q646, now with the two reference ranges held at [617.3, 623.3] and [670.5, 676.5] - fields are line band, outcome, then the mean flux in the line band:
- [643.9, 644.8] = -0.09 nm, 7.97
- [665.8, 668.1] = 0.08 nm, 6.92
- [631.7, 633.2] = -0.12 nm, 7.91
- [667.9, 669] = 0.07 nm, 6.72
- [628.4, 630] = -0.06 nm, 7.61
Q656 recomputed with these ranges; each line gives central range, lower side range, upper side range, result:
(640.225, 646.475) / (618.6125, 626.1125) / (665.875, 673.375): -0.26 nm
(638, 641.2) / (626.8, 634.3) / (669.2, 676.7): 0.17 nm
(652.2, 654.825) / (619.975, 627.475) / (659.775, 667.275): -0.05 nm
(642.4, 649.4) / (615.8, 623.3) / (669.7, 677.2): -0.14 nm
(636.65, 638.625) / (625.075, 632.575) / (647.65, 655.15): 0.07 nm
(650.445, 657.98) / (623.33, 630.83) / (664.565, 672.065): -0.20 nm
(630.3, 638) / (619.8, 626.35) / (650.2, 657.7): -0.06 nm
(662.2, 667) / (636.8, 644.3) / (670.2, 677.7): 0.08 nm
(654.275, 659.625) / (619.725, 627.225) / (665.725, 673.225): -0.18 nm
